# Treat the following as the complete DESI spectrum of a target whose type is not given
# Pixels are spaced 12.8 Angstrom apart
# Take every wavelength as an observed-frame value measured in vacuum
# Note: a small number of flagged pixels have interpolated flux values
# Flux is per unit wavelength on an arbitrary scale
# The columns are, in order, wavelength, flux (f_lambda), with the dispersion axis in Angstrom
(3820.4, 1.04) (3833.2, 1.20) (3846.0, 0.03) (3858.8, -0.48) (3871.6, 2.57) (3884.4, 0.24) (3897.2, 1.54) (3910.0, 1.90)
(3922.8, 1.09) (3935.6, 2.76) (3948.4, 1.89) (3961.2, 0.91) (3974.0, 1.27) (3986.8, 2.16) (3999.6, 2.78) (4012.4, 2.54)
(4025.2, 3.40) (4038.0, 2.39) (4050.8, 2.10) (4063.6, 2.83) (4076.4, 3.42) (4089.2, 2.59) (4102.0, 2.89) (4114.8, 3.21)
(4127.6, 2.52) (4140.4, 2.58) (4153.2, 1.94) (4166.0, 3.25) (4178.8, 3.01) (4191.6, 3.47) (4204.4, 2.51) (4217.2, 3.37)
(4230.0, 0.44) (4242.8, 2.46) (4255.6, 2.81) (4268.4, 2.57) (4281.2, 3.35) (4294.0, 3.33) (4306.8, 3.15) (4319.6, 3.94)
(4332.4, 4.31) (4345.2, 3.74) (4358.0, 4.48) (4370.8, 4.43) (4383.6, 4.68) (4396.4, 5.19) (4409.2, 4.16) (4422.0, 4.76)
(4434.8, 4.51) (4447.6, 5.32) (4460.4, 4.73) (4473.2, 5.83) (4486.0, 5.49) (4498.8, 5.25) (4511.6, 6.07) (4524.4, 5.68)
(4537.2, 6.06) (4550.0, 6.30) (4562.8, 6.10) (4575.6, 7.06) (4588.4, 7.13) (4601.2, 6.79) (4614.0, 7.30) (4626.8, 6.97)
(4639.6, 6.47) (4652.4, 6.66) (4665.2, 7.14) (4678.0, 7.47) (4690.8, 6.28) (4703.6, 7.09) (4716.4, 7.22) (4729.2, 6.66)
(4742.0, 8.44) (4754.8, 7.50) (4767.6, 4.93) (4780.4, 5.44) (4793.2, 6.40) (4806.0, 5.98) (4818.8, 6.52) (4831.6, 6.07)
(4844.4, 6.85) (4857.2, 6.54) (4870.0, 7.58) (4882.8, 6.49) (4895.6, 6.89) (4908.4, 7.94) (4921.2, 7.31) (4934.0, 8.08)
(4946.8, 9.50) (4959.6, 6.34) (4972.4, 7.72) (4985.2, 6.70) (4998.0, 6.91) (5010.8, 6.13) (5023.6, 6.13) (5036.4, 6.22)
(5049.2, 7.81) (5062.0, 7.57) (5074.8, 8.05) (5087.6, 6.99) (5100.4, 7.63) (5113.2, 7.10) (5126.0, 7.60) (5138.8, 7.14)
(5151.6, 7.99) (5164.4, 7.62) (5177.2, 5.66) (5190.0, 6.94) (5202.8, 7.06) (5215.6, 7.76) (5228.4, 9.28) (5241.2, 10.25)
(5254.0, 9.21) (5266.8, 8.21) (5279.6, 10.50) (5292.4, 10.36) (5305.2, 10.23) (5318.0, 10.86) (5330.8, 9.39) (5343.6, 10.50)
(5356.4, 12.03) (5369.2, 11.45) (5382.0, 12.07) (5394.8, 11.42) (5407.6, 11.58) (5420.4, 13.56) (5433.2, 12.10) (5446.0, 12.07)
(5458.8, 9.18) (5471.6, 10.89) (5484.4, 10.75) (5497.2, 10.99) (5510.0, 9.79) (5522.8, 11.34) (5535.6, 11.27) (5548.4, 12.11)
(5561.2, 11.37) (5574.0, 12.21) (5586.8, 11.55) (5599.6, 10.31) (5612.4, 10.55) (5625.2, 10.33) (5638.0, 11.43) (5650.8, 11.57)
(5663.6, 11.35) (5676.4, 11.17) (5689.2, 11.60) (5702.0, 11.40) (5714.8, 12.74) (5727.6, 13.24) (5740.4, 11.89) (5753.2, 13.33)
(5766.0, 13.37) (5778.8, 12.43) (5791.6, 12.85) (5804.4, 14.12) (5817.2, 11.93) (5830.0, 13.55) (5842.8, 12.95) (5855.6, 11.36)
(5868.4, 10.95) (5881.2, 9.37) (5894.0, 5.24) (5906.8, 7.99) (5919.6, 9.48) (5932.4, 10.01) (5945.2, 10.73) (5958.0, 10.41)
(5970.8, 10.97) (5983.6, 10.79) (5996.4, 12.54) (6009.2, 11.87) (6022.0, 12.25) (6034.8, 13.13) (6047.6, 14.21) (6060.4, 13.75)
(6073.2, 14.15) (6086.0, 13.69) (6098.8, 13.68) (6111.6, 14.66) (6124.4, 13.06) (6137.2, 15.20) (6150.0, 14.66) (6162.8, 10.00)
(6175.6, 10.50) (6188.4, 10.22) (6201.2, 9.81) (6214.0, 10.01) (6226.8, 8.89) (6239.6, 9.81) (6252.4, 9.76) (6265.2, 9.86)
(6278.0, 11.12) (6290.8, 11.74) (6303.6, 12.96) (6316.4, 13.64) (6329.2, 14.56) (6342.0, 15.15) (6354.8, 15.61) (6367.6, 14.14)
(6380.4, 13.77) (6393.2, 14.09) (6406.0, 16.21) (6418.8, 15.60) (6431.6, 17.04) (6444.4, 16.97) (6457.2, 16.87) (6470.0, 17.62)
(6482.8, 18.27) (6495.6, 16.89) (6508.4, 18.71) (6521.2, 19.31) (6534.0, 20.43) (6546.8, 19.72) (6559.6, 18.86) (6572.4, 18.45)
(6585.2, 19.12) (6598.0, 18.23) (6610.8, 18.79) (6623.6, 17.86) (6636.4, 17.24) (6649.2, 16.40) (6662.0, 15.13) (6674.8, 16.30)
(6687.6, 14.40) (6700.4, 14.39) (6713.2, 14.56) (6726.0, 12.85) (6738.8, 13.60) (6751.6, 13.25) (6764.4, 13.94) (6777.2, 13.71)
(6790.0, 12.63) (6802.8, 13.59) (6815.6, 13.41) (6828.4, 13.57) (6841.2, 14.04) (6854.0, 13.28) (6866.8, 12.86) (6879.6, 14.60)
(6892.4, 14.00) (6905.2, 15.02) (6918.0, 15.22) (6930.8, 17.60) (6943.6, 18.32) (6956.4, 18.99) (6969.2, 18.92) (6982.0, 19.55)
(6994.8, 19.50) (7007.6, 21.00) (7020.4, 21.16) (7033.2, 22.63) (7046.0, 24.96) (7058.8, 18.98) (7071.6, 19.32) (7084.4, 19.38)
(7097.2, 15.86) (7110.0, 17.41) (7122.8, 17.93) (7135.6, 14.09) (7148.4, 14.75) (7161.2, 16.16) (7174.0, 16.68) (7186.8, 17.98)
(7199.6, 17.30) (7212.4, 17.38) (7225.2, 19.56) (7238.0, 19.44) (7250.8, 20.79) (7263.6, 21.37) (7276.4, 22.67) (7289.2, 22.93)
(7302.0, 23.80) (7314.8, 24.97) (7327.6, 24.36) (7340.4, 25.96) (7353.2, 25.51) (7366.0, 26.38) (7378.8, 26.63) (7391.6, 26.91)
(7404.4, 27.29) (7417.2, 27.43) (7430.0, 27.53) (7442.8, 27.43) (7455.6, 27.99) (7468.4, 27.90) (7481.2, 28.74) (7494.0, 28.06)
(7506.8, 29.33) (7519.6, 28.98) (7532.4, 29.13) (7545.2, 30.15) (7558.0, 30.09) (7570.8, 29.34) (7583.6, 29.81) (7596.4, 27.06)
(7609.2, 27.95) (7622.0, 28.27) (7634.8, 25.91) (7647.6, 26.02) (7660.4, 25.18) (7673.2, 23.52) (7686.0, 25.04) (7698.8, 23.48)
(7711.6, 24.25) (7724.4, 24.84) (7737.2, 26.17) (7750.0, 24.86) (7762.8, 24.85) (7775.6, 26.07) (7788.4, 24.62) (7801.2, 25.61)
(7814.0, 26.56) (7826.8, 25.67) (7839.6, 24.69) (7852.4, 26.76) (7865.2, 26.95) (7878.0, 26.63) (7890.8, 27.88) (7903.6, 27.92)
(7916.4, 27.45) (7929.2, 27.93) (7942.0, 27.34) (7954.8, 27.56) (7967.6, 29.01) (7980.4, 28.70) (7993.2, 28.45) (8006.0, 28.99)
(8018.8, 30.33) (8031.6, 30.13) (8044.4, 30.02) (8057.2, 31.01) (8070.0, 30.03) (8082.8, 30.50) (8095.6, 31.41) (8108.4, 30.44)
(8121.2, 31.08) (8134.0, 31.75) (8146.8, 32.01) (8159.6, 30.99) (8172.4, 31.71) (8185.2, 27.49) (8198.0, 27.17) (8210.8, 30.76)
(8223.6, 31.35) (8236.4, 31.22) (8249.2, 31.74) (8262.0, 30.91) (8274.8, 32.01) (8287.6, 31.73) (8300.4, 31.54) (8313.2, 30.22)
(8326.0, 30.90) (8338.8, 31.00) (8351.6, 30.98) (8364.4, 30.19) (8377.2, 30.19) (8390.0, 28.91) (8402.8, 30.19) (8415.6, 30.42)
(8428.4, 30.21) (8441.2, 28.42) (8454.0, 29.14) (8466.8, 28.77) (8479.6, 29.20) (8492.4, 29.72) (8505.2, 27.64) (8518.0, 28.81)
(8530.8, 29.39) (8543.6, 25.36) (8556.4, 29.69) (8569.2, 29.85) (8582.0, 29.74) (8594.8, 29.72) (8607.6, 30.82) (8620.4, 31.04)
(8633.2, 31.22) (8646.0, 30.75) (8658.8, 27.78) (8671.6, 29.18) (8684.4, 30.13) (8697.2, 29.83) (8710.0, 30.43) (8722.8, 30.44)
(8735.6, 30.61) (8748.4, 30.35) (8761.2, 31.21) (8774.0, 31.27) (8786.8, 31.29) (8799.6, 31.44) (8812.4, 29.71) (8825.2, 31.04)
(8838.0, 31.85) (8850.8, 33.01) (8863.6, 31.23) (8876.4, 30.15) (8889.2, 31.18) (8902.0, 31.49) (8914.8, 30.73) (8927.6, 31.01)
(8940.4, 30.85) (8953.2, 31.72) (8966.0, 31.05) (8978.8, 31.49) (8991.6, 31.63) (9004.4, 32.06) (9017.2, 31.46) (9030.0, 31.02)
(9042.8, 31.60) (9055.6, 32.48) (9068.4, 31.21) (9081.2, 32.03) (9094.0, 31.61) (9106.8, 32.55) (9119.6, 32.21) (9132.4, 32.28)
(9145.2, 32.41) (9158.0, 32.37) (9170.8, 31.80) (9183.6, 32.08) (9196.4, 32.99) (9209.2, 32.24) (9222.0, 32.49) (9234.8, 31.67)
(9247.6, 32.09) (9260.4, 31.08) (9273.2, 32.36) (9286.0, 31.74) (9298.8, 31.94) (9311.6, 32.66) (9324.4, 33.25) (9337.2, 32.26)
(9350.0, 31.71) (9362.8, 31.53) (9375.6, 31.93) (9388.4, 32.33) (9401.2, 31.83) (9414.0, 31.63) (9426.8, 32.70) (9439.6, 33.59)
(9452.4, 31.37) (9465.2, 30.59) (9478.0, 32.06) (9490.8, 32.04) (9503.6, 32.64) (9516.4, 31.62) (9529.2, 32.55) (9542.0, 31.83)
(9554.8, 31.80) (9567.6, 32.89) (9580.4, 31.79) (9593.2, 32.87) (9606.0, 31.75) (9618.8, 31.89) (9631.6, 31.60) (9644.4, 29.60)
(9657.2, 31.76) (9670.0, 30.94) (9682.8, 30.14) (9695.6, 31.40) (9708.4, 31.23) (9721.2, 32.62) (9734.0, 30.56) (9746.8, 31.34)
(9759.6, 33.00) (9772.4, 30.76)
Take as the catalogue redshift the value 0.000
